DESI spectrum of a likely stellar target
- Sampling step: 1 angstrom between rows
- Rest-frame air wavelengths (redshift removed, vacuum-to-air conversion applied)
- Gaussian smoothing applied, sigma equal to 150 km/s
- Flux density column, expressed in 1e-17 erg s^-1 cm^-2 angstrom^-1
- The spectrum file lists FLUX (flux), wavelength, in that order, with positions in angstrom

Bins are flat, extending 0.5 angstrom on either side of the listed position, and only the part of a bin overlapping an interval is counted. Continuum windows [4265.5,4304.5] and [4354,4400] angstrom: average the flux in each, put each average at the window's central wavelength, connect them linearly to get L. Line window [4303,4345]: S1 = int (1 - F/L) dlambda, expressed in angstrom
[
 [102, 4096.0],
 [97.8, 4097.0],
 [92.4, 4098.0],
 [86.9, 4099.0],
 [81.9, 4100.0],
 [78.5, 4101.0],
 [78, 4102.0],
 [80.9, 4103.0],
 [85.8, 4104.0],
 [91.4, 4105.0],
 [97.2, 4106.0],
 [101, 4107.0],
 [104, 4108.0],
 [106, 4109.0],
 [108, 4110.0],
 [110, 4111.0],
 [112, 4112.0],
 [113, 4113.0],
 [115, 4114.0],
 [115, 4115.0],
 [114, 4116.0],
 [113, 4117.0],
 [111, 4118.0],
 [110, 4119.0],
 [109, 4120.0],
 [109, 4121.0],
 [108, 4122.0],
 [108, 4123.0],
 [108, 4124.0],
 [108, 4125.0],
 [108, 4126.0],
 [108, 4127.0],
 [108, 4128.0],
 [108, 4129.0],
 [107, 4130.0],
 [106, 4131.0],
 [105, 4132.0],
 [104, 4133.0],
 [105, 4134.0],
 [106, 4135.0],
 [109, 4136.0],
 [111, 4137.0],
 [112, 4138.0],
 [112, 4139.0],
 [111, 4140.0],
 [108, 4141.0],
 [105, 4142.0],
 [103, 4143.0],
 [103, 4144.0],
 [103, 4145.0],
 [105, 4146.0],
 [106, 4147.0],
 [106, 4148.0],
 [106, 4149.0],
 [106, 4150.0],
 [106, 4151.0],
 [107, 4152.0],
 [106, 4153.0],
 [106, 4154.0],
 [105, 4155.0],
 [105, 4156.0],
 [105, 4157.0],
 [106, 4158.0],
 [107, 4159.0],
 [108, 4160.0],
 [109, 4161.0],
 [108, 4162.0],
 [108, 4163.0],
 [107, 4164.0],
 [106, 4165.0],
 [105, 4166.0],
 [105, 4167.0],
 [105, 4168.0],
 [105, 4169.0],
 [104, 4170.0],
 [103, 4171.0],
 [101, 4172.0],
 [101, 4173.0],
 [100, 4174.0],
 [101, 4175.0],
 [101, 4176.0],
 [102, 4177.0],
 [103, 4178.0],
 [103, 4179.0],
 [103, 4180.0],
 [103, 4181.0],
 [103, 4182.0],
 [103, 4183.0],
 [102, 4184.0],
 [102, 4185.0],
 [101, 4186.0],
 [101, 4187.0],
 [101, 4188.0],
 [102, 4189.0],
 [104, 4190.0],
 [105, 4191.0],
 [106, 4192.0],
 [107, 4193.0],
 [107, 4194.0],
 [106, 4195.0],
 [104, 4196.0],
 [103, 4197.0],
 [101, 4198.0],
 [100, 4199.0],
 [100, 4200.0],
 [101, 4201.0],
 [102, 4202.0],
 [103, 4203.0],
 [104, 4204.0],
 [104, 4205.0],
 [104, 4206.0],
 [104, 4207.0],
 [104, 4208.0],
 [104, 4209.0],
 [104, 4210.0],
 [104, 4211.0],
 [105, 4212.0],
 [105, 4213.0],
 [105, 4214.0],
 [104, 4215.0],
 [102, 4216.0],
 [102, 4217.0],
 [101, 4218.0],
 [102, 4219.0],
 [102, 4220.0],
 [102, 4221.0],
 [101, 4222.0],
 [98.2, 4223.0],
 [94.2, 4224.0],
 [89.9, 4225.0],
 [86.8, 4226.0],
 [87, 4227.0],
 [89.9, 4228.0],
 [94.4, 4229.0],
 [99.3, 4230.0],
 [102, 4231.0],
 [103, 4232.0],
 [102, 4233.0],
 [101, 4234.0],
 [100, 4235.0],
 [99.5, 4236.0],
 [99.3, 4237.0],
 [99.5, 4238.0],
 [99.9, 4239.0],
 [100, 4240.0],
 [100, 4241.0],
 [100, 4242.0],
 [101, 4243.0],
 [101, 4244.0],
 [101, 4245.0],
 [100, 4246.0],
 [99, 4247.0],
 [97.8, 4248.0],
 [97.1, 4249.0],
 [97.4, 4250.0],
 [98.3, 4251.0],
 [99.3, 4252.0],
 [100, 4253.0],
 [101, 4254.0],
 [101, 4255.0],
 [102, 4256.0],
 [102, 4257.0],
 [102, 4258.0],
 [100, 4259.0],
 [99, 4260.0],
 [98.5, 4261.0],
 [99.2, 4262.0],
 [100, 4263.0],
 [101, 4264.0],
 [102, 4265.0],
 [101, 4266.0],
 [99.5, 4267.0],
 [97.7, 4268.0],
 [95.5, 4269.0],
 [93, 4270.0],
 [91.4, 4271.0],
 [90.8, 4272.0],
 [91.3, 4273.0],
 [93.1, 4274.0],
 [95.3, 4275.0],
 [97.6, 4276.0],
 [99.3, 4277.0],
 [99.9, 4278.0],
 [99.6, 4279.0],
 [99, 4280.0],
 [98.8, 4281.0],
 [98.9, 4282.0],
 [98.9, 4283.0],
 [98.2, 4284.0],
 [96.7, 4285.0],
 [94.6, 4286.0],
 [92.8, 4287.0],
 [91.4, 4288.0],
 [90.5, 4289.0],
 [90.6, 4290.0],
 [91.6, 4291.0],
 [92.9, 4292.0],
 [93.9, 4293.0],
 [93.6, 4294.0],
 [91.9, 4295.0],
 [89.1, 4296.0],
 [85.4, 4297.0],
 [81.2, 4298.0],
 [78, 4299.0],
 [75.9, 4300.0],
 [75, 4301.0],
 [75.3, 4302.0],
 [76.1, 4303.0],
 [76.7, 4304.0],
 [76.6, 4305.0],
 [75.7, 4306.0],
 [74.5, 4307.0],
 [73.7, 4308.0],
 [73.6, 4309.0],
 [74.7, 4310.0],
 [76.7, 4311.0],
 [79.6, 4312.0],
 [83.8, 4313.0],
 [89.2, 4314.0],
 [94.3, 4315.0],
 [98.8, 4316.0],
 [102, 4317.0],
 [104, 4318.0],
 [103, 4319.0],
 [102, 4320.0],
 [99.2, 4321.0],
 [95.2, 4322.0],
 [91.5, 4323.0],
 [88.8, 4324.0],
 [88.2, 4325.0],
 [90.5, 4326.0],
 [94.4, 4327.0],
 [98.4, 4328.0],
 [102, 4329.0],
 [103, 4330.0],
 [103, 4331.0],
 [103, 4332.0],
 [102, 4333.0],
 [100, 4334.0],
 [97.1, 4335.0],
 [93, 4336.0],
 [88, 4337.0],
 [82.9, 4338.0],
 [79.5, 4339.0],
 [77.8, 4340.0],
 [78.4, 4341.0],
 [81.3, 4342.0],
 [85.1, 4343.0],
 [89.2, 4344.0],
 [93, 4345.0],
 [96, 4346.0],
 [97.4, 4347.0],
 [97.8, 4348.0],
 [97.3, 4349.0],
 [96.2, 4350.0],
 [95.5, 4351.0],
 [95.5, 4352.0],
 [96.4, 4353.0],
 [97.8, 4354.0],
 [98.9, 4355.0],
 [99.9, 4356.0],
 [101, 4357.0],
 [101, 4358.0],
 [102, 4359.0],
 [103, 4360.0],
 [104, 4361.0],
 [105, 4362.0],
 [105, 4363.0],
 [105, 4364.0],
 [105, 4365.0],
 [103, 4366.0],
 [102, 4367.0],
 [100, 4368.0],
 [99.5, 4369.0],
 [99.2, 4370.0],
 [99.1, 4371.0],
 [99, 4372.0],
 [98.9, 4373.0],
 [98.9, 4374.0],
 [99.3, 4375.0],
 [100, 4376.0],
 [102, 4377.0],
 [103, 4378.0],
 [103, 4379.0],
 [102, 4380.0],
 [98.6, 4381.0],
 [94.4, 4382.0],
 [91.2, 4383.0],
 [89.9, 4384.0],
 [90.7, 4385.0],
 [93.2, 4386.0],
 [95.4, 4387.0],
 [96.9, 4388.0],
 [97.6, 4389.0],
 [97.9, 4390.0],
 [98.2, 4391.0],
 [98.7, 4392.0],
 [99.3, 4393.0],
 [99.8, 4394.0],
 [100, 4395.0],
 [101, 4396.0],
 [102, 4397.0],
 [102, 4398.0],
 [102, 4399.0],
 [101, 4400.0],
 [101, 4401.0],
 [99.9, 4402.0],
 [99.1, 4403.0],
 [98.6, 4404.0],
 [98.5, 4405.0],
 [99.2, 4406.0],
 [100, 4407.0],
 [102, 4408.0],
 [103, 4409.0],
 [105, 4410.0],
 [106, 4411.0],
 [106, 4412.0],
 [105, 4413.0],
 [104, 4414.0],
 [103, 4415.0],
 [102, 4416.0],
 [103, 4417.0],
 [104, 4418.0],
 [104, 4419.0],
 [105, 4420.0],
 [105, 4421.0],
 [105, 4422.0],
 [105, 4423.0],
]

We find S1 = 2.50 angstrom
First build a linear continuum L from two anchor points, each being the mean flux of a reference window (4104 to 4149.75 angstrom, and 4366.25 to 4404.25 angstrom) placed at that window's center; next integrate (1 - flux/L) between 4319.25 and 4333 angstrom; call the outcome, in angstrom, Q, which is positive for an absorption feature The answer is 0.5 angstrom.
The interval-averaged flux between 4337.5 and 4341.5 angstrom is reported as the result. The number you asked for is 79.7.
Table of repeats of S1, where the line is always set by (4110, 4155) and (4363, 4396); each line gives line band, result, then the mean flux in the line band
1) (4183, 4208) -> 0.6 angstrom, 103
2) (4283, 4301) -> 2.2 angstrom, 89.7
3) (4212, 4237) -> 1.4 angstrom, 99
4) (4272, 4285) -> 0.7 angstrom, 97.2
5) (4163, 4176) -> 0.4 angstrom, 104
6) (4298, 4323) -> 4.1 angstrom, 84.8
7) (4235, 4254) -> 0.8 angstrom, 99.5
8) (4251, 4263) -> 0.4 angstrom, 100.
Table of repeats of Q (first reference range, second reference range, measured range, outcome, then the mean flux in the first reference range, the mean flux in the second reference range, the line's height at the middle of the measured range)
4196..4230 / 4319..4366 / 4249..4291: 0.4 angstrom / 100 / 95.9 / 98.5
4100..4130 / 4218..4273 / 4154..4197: -1.1 angstrom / 104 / 98.5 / 101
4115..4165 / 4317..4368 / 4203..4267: 1.3 angstrom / 107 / 96.5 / 102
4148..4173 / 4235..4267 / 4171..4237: 1.0 angstrom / 106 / 100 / 103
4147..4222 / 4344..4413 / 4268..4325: 6.5 angstrom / 104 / 99.5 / 101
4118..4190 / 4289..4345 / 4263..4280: -0.7 angstrom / 106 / 88.4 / 93.2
